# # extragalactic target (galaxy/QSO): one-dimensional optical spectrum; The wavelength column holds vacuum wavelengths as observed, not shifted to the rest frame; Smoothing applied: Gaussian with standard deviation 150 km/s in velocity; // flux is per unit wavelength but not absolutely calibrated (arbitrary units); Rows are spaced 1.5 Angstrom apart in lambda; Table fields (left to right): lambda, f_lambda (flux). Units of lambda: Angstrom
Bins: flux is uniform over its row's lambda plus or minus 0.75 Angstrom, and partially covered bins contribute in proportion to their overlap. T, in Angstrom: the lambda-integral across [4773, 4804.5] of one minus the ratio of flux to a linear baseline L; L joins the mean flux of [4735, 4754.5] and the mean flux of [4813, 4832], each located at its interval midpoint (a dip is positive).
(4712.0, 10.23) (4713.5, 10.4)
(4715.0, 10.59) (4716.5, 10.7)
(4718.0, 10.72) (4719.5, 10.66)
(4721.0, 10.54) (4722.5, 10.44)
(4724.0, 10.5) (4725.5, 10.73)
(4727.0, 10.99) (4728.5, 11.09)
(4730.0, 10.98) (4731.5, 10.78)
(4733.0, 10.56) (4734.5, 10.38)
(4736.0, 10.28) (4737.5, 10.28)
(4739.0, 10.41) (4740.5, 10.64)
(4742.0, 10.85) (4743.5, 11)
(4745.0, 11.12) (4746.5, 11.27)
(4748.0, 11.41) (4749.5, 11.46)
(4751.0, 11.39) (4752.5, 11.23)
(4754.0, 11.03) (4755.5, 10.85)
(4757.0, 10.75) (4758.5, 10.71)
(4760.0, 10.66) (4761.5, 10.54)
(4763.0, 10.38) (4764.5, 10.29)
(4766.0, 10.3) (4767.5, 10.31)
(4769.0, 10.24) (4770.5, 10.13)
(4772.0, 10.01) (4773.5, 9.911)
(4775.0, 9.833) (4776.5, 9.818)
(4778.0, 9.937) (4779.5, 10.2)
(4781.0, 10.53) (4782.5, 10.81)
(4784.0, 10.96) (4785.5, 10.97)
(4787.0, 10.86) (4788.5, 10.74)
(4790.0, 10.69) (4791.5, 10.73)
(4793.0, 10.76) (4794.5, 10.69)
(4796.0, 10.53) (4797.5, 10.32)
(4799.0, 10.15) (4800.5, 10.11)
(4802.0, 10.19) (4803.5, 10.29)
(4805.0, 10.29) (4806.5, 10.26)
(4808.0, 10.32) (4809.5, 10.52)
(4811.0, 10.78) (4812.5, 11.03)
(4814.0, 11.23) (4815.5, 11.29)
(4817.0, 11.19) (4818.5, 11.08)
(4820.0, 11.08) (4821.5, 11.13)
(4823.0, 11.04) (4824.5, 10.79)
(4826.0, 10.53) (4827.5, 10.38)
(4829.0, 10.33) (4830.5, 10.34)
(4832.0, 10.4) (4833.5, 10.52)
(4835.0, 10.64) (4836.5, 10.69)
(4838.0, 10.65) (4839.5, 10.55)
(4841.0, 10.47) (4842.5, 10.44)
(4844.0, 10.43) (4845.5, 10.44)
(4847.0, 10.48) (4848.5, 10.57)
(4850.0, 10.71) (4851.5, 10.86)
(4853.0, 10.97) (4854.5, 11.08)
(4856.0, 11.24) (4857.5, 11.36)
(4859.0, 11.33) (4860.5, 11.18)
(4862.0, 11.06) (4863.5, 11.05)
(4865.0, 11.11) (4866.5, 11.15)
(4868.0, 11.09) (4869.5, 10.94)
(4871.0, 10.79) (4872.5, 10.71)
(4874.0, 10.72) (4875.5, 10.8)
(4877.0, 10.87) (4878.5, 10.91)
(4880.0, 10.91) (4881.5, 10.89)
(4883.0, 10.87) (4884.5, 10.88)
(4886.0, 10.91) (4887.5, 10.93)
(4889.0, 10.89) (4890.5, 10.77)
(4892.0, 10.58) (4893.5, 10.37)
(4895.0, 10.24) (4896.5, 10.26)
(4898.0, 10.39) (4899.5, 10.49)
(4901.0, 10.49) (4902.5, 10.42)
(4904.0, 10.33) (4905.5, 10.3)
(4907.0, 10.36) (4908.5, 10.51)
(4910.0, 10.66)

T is 1.3 Angstrom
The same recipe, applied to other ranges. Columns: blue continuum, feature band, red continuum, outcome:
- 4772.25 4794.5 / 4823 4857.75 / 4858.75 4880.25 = 0.5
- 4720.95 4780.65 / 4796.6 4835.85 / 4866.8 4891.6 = 0.4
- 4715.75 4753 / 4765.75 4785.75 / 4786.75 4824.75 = 0.9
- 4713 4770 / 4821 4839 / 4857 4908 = 0.2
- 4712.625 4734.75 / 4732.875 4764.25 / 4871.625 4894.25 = -0.4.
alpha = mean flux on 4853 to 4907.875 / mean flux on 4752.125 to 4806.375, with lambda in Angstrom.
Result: 1.03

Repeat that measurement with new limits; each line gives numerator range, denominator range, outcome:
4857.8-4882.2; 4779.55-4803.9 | 1.04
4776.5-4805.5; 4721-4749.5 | 0.97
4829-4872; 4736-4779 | 1.02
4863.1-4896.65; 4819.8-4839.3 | 1.02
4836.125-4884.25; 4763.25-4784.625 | 1.06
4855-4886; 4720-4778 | 1.03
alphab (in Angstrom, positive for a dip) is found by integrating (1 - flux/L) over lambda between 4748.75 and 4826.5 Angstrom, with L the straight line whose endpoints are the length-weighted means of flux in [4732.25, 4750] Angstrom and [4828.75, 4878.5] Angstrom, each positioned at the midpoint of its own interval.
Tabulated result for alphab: 1.3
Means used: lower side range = 10.8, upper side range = 10.8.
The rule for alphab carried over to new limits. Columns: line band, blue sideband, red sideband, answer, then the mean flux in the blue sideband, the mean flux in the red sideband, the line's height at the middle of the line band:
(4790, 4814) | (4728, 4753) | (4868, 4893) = 0.8 Angstrom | 10.9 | 10.8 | 10.9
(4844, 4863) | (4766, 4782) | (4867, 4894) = -0.5 Angstrom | 10.1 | 10.8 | 10.6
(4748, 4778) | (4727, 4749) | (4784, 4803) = 0.5 Angstrom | 10.8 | 10.6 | 10.7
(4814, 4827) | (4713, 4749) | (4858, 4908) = -0.3 Angstrom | 10.7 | 10.8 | 10.7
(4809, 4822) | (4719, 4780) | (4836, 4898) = -0.4 Angstrom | 10.6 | 10.8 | 10.7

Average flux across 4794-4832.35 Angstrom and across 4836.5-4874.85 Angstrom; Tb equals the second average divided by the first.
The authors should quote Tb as 1.02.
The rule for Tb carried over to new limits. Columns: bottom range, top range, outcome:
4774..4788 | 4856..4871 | 1.07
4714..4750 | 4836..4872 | 1.01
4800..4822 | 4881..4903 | 0.99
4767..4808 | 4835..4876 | 1.04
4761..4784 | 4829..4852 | 1.03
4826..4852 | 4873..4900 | 1.02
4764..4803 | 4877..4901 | 1.03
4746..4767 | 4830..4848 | 0.97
